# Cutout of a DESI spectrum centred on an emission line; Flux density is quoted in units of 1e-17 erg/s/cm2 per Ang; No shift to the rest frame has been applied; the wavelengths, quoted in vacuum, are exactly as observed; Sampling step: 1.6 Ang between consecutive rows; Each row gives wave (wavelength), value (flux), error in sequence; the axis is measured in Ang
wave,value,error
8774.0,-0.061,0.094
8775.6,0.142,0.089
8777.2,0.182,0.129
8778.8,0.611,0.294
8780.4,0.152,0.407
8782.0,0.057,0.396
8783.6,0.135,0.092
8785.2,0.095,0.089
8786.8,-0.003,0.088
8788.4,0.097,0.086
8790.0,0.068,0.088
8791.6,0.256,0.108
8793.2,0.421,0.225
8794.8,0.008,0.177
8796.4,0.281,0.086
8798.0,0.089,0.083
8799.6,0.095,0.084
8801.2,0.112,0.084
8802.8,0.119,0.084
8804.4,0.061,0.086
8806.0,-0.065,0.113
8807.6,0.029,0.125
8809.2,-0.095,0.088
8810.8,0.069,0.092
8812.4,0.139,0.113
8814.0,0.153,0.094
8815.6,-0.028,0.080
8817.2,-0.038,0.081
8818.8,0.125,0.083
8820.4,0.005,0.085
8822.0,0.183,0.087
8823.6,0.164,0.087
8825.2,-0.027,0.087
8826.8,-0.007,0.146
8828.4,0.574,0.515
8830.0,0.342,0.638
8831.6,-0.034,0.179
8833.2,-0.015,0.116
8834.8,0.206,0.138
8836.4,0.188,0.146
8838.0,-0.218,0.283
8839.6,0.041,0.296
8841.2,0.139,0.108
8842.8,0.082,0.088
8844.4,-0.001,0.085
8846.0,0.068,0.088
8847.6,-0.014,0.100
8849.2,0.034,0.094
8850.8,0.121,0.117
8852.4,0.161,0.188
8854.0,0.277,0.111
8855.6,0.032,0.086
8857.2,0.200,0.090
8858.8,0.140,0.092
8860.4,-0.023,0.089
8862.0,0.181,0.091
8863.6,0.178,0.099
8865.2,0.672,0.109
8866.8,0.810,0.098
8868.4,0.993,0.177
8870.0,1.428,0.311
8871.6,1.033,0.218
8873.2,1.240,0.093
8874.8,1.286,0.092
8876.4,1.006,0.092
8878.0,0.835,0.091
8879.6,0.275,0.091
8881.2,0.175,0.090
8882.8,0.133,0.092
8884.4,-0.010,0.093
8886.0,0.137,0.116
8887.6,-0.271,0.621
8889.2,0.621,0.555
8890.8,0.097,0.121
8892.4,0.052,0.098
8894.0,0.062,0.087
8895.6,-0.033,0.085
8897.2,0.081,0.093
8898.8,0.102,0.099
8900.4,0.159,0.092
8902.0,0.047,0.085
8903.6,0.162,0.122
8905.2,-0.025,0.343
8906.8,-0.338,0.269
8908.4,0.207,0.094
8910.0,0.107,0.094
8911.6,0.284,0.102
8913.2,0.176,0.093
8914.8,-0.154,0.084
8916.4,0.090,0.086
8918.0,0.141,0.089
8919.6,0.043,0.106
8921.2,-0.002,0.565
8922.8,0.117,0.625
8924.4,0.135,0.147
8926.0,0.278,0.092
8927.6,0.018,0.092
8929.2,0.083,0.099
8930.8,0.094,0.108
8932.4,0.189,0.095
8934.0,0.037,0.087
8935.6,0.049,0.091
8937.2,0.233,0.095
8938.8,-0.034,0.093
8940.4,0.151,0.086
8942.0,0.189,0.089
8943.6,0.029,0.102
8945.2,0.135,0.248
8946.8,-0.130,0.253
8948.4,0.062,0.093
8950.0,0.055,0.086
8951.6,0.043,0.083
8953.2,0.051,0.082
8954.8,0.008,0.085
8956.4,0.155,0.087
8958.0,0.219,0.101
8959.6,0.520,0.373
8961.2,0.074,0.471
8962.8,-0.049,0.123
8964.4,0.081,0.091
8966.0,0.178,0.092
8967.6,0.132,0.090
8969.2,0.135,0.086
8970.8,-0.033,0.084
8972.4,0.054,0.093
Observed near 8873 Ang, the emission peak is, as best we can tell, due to [O II] 3727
